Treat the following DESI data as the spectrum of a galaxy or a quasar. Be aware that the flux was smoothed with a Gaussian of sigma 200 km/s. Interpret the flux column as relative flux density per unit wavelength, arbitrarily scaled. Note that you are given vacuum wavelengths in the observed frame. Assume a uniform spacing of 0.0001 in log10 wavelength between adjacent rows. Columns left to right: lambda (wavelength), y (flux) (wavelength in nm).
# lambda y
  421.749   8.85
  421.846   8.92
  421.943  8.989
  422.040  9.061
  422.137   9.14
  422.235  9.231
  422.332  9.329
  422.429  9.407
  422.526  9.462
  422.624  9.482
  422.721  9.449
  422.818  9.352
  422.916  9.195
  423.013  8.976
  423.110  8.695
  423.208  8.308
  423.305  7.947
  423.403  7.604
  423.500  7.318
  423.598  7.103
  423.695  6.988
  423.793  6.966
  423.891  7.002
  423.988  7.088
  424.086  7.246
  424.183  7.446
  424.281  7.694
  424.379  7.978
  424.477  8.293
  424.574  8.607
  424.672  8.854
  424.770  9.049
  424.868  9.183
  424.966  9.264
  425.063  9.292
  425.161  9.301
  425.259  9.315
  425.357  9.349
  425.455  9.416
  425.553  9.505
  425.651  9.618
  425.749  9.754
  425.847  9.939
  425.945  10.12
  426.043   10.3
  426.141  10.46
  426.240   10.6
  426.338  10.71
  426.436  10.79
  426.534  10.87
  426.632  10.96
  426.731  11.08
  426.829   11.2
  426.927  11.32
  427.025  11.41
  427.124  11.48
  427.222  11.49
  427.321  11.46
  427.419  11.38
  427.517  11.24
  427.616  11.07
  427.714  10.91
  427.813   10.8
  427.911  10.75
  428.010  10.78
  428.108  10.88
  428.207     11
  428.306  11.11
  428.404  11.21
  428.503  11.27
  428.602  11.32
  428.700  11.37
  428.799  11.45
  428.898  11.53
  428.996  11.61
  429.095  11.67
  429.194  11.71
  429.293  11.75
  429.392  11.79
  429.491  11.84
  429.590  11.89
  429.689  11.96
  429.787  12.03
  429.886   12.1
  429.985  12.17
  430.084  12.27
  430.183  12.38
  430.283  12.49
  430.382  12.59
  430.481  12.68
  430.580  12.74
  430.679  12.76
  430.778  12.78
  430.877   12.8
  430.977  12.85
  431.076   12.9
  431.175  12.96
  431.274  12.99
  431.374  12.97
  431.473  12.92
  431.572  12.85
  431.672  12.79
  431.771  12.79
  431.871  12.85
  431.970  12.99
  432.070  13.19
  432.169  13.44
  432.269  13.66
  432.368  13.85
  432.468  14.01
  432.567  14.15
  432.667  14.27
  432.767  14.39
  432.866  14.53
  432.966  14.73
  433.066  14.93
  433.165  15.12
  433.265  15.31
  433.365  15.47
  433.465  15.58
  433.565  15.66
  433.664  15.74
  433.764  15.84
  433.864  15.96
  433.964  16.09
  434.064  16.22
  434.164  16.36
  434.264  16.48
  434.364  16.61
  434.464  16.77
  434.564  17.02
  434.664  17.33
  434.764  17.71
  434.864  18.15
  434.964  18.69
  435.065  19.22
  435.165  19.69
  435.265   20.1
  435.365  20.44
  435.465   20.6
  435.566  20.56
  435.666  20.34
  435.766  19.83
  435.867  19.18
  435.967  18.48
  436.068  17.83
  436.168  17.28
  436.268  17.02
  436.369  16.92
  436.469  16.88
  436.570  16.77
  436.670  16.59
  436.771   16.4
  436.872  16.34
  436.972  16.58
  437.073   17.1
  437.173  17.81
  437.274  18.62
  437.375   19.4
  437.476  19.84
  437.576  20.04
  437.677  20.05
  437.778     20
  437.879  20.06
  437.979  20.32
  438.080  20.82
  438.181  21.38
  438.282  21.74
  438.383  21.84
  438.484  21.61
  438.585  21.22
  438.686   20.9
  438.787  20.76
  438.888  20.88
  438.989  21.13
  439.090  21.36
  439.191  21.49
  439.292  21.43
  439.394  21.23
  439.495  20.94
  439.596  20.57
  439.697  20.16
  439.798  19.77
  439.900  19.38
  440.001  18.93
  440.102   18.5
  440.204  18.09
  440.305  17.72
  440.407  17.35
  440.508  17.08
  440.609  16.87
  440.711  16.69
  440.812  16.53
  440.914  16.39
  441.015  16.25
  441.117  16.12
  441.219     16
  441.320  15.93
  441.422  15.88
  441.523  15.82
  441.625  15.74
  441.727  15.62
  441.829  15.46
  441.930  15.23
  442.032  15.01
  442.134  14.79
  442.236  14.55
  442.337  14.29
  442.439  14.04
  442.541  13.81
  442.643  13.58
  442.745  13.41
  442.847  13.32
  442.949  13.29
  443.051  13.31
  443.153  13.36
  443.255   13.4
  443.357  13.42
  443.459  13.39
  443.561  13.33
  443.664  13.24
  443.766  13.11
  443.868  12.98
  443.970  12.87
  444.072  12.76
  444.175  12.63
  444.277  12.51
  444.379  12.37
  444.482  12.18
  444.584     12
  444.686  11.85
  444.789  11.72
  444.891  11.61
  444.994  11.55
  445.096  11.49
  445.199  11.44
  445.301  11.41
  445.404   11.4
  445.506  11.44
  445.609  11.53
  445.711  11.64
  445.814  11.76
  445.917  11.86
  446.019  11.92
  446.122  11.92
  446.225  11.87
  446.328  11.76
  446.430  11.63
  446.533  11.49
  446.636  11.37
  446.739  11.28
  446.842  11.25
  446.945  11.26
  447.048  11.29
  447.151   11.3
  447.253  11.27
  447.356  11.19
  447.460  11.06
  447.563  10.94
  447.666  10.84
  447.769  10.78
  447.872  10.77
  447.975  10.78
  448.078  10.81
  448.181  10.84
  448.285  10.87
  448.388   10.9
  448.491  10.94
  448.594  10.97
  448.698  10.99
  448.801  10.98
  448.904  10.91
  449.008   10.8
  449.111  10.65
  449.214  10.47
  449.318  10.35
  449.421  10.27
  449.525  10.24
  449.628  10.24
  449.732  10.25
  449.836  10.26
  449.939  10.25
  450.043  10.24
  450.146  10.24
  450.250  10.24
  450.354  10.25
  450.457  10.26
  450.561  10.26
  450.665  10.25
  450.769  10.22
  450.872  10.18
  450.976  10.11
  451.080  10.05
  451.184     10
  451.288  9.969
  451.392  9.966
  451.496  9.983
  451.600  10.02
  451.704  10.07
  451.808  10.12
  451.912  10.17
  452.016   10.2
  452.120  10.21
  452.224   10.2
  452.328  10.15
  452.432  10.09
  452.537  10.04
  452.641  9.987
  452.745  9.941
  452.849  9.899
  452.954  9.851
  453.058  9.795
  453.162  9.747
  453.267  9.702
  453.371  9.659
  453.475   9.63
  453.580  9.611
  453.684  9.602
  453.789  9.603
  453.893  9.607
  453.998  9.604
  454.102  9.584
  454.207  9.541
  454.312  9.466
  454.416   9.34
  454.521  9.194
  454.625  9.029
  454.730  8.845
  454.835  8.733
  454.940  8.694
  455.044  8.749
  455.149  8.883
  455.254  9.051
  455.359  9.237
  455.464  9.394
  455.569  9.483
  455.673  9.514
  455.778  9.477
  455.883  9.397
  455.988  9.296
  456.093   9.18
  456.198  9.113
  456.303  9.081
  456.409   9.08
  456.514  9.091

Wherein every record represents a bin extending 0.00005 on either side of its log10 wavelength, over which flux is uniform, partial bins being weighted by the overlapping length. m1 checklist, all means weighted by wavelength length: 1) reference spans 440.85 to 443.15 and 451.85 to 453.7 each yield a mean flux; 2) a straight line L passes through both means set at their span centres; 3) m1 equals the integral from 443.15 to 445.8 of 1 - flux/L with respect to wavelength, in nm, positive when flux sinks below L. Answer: 0.28 nm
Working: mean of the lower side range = 14.9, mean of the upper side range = 9.93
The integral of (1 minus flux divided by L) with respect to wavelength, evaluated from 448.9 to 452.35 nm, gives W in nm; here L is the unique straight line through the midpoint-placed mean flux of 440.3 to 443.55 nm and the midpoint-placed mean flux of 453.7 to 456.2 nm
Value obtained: 0.29 nm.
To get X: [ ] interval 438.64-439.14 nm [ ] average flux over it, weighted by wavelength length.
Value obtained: 21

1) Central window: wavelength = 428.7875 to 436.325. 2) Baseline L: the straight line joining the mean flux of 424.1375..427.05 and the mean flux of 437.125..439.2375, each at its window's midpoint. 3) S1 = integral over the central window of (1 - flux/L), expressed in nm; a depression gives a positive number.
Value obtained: 0.45 nm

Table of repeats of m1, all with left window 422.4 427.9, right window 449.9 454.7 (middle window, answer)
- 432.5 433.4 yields -0.483 nm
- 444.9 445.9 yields -0.177 nm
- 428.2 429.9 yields -0.369 nm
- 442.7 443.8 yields -0.402 nm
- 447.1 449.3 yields -0.236 nm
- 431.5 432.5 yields -0.381 nm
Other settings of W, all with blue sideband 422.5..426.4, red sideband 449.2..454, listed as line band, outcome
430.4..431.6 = -0.49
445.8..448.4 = -0.38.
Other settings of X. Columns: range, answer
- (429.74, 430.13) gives 12.1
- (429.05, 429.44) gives 11.7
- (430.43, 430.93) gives 12.8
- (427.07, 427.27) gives 11.5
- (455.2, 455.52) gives 9.21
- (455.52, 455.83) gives 9.52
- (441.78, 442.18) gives 15.1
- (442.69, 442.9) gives 13.4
